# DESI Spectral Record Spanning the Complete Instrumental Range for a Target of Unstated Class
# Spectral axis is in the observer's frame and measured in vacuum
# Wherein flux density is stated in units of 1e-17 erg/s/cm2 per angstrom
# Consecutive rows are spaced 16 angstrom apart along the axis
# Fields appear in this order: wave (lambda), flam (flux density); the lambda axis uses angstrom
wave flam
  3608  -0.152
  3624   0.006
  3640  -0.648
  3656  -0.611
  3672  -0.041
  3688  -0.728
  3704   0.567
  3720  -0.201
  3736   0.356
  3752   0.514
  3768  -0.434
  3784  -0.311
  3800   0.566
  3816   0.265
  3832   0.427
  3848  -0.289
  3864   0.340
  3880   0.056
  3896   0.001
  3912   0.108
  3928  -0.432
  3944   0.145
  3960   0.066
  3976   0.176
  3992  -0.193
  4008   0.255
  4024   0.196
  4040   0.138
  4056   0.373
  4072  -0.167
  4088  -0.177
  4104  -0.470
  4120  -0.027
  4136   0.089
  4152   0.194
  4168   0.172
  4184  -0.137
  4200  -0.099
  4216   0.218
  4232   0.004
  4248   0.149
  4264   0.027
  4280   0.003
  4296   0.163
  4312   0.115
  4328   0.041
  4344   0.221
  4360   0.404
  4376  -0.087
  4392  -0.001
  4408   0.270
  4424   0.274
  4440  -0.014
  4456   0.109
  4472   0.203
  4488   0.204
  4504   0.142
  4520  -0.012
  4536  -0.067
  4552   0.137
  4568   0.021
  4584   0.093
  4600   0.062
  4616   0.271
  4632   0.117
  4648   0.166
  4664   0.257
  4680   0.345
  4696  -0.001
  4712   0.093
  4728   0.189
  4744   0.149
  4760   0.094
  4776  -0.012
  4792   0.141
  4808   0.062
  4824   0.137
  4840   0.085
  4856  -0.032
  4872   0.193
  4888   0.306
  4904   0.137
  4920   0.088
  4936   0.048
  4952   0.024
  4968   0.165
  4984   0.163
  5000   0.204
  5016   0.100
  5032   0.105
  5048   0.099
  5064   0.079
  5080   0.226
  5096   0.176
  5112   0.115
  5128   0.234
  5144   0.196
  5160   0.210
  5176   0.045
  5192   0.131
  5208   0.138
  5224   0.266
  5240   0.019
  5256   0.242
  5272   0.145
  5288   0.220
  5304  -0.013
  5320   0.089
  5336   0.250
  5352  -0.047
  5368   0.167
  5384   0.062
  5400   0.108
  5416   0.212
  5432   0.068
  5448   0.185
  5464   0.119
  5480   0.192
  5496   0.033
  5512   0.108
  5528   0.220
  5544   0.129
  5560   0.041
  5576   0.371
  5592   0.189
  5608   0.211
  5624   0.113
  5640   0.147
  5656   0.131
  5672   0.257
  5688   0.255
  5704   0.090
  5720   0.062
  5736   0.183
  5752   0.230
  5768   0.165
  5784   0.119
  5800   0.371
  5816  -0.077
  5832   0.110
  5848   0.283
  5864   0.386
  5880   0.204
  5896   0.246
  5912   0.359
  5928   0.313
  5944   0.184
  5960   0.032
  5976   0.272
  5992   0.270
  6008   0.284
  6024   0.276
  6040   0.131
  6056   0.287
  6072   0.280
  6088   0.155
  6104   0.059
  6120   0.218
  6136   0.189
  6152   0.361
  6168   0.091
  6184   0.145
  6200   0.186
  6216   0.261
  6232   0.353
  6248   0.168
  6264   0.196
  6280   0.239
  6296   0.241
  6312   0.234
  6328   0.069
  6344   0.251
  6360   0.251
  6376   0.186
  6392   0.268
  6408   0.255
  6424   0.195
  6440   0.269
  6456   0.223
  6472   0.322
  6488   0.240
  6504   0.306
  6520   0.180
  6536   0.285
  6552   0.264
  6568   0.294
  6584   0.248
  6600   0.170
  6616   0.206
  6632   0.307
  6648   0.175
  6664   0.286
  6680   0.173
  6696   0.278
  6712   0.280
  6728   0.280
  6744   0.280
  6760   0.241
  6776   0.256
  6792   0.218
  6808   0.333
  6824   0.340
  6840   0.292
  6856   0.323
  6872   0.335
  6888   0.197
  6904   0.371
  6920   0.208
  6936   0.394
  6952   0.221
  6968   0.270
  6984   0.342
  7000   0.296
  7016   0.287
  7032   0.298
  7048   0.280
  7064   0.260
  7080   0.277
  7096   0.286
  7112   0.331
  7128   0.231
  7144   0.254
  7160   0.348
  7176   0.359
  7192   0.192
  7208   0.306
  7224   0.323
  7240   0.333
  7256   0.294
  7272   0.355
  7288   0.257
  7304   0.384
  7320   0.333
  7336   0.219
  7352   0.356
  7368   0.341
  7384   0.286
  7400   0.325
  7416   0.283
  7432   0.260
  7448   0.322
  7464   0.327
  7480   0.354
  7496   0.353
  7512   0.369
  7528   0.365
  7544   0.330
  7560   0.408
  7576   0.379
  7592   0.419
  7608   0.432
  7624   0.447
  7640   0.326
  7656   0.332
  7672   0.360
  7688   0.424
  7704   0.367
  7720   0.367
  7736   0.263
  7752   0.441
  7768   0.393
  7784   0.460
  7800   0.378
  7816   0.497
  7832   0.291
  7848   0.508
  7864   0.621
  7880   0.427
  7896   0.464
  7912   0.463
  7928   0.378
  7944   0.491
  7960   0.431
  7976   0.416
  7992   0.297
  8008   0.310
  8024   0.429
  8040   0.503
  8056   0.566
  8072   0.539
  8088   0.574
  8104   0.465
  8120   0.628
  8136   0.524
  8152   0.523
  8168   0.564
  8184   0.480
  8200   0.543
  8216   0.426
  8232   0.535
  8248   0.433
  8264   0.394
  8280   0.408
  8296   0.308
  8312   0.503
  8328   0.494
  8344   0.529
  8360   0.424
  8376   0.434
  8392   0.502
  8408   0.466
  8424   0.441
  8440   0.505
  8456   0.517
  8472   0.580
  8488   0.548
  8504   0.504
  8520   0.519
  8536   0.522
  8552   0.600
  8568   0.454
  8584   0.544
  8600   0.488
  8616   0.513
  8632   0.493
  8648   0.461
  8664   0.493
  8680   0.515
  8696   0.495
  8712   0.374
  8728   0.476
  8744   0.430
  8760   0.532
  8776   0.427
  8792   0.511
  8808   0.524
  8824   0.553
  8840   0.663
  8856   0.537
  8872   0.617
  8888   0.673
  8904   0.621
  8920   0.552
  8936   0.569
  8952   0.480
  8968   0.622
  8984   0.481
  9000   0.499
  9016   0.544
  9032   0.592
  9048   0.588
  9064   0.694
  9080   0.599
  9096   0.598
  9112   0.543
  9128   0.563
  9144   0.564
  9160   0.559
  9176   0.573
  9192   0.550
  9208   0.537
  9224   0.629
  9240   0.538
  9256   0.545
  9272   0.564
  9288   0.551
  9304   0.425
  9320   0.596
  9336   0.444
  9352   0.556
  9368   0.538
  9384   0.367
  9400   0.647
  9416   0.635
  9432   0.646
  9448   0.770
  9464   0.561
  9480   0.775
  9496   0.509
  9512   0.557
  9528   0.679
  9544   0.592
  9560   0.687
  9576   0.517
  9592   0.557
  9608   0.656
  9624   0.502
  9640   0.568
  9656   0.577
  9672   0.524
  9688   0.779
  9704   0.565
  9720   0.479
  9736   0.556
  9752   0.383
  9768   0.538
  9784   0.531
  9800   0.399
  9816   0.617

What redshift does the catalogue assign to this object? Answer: 1.012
